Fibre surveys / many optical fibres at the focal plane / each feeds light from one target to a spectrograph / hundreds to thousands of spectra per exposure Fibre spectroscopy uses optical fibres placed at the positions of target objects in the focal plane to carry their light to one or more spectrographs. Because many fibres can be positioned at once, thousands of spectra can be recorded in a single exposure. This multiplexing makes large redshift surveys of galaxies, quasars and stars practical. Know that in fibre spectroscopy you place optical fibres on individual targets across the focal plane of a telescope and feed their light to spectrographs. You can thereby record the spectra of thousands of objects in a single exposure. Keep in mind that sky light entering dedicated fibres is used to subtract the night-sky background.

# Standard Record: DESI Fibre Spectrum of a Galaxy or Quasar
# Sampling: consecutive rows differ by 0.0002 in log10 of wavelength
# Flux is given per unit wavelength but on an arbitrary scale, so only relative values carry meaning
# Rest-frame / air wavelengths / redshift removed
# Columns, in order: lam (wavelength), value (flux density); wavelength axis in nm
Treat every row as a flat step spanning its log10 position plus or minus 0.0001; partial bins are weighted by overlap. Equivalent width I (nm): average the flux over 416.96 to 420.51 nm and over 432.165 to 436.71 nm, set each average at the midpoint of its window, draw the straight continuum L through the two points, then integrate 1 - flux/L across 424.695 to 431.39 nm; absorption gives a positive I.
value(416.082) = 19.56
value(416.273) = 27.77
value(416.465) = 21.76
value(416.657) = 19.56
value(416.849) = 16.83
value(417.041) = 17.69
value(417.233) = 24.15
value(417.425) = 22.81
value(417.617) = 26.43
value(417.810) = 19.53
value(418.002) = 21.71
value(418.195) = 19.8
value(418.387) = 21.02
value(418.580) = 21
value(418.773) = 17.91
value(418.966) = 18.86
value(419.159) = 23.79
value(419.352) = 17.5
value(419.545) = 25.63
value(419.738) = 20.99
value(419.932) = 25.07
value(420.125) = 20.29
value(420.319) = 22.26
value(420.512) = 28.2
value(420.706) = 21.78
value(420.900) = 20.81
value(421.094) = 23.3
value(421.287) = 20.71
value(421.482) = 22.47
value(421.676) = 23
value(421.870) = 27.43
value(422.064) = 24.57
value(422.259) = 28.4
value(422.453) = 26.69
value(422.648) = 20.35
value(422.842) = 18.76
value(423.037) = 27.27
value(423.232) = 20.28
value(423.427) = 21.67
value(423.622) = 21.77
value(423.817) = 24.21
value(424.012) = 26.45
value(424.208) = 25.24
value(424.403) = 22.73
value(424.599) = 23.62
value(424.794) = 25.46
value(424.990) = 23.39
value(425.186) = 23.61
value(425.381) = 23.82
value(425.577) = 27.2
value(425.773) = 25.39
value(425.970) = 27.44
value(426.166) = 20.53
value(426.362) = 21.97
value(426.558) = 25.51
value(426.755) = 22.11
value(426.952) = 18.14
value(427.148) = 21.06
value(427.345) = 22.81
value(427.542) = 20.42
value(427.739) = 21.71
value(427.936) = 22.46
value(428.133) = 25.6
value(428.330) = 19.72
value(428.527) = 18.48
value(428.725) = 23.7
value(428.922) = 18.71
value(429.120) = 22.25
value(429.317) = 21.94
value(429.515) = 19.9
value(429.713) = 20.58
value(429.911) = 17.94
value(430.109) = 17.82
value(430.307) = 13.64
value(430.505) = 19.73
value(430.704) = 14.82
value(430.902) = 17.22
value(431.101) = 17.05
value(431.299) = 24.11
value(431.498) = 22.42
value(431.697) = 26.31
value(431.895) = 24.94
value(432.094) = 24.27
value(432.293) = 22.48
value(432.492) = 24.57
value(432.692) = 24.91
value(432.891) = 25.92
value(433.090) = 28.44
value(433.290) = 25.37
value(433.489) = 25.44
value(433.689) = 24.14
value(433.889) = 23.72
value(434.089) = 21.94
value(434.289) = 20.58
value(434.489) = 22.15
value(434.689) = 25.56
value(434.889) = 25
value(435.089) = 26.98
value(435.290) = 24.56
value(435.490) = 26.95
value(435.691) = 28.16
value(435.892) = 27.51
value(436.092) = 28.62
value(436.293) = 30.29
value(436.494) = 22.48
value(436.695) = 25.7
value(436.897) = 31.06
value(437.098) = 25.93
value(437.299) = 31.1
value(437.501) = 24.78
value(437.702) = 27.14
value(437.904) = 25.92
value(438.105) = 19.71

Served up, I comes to 0.68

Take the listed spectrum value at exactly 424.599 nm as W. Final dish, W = 23.62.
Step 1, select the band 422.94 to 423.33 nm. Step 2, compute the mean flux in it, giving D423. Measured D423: 23.8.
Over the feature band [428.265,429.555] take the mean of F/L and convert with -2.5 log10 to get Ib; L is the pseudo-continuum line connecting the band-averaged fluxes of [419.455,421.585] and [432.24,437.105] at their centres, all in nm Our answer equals 0.179 mag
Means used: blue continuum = 22.9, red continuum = 25.6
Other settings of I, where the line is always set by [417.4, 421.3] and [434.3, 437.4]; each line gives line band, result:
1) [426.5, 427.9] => 0.15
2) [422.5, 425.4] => -0.01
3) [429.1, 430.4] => 0.31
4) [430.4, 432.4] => 0.32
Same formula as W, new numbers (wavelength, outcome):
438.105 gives 19.71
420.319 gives 22.26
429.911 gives 17.94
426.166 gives 20.53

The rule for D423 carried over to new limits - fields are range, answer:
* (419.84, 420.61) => 24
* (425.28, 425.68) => 25.5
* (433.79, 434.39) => 22.1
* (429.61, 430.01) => 19.3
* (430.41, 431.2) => 17.2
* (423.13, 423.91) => 22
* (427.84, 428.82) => 22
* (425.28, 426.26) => 24.9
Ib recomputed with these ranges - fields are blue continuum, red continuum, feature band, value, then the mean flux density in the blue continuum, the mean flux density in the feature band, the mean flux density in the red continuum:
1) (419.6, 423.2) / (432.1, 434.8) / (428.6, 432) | 0.19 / 23.4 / 20.2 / 24.2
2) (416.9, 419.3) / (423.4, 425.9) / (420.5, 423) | -0.03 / 21.1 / 23.5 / 24.3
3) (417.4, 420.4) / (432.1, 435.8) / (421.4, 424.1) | -0.07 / 21.5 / 23.8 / 24.8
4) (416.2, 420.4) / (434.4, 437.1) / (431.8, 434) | 0.03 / 21.4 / 24.9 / 26.5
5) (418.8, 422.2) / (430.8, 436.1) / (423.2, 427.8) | 0.00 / 22.7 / 23.2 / 24.3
